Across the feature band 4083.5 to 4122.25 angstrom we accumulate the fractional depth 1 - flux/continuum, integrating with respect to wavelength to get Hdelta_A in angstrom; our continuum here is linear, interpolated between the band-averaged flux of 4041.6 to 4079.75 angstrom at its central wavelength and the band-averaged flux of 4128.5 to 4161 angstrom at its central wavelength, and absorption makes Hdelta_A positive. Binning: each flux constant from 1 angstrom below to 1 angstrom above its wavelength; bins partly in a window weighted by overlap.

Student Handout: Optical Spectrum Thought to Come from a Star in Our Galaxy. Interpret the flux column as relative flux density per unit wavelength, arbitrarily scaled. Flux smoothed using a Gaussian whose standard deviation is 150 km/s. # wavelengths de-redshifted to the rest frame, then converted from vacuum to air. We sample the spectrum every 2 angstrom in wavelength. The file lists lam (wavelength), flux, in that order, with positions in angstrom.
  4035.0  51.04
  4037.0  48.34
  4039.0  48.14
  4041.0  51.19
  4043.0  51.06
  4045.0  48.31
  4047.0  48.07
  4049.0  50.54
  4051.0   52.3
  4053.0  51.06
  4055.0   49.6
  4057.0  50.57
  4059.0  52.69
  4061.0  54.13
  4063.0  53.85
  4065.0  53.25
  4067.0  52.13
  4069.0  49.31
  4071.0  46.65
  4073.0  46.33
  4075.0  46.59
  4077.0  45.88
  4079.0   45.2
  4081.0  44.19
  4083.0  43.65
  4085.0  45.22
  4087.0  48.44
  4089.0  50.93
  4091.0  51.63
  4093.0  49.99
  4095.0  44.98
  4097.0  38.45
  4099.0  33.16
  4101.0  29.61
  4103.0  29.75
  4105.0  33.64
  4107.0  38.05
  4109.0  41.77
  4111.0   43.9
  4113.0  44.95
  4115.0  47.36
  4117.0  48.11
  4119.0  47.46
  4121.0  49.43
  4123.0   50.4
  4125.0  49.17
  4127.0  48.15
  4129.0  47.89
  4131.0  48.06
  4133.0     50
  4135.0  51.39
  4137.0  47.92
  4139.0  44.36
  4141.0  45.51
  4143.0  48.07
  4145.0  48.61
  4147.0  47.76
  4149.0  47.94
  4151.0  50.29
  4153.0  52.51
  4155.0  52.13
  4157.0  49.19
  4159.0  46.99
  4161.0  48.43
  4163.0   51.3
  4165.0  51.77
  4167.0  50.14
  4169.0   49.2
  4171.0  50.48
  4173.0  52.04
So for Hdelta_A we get 4.9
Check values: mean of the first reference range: 49.9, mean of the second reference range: 48.7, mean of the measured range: 43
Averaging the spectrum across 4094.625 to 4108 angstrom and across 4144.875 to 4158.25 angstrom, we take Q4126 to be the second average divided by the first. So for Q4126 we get 1.43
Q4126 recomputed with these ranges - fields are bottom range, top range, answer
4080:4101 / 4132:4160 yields 1.10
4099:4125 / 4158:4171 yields 1.18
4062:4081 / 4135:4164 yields 1.00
